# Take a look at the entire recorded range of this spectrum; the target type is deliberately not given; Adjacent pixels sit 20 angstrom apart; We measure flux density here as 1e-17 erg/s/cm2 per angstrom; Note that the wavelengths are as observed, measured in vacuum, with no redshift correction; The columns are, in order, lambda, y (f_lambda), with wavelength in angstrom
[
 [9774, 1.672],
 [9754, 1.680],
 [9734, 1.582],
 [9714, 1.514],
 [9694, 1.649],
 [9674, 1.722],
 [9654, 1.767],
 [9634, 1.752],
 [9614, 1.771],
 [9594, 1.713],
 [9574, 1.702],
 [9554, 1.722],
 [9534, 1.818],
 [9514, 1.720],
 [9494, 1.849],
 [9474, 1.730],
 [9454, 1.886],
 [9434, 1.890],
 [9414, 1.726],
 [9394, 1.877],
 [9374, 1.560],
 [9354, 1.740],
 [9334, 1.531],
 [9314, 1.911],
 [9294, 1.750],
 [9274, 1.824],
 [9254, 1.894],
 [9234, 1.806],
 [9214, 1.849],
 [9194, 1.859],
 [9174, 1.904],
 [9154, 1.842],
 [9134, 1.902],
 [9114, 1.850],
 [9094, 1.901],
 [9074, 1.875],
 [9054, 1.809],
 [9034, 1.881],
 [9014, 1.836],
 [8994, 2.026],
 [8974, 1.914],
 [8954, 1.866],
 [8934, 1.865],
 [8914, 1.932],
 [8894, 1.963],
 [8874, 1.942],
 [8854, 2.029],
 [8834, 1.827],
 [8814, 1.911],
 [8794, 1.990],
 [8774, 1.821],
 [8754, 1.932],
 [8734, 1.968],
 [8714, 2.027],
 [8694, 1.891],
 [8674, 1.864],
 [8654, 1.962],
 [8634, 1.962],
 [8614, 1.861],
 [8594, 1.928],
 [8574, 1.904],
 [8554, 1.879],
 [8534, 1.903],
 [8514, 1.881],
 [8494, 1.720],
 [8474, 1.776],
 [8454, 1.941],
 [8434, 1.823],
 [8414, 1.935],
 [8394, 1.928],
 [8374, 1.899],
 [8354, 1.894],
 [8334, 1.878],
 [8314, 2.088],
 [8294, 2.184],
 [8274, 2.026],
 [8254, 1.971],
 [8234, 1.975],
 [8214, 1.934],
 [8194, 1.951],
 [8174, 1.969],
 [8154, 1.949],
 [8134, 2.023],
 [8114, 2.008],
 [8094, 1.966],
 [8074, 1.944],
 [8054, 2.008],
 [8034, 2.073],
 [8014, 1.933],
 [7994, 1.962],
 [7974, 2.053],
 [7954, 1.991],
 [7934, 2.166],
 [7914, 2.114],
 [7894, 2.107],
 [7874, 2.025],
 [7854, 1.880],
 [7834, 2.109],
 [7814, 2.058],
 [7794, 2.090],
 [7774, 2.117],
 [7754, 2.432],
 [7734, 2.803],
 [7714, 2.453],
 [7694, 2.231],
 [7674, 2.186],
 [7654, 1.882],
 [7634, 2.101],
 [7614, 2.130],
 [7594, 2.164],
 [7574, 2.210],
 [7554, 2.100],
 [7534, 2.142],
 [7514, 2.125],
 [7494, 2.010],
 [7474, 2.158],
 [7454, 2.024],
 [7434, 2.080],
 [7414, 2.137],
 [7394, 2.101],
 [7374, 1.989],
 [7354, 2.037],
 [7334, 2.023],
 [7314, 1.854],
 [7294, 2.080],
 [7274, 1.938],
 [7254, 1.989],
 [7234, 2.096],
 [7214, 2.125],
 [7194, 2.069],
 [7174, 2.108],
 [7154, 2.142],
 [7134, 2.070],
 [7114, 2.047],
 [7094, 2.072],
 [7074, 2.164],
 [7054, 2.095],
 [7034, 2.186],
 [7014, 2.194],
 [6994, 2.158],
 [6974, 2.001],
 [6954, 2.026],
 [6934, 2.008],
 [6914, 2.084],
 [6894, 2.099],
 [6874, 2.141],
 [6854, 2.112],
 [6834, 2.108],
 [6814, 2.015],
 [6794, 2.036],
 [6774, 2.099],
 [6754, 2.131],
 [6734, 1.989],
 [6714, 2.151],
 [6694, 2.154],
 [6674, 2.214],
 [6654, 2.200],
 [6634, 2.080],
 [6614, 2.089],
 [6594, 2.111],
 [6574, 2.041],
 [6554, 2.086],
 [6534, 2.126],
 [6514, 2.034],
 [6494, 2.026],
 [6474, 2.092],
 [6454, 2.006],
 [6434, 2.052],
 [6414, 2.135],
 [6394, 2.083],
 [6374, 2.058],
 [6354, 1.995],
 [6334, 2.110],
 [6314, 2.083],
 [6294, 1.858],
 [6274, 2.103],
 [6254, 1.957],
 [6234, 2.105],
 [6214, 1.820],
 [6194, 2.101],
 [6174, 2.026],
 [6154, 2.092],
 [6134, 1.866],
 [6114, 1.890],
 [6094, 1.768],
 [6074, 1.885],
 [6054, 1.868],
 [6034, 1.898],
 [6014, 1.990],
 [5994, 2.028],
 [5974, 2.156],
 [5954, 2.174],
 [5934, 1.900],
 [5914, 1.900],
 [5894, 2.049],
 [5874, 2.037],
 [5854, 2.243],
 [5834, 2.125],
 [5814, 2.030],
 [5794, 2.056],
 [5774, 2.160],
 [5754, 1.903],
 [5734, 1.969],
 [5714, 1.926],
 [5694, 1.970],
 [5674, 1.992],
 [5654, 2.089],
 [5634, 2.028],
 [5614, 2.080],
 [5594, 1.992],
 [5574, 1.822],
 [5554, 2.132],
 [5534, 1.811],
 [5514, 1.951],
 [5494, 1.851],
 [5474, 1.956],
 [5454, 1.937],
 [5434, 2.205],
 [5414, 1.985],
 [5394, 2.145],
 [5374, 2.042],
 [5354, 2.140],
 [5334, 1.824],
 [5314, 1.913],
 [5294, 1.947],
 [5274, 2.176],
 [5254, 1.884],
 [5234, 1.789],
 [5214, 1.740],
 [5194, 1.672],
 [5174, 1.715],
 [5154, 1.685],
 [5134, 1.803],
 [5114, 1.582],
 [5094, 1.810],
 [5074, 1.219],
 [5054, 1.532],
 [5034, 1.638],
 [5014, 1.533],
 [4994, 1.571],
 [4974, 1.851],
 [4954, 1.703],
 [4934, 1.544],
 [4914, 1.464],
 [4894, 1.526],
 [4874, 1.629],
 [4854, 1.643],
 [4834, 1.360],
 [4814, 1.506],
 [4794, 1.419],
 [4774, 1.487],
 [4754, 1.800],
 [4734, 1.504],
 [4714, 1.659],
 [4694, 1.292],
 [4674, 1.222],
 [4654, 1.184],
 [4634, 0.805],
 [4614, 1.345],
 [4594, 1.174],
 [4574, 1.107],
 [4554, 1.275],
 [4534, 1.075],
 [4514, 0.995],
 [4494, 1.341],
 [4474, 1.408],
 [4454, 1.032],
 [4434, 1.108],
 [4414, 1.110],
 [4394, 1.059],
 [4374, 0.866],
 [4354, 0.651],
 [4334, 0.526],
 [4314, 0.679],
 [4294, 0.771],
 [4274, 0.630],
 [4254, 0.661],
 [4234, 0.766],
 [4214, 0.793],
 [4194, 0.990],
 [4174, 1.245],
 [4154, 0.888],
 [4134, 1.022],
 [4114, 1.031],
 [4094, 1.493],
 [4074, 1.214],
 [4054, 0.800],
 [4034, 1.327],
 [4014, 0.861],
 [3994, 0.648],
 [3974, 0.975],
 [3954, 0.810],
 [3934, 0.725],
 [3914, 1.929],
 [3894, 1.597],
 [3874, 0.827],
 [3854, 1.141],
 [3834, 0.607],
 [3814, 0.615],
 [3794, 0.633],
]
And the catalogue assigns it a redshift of 0.18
